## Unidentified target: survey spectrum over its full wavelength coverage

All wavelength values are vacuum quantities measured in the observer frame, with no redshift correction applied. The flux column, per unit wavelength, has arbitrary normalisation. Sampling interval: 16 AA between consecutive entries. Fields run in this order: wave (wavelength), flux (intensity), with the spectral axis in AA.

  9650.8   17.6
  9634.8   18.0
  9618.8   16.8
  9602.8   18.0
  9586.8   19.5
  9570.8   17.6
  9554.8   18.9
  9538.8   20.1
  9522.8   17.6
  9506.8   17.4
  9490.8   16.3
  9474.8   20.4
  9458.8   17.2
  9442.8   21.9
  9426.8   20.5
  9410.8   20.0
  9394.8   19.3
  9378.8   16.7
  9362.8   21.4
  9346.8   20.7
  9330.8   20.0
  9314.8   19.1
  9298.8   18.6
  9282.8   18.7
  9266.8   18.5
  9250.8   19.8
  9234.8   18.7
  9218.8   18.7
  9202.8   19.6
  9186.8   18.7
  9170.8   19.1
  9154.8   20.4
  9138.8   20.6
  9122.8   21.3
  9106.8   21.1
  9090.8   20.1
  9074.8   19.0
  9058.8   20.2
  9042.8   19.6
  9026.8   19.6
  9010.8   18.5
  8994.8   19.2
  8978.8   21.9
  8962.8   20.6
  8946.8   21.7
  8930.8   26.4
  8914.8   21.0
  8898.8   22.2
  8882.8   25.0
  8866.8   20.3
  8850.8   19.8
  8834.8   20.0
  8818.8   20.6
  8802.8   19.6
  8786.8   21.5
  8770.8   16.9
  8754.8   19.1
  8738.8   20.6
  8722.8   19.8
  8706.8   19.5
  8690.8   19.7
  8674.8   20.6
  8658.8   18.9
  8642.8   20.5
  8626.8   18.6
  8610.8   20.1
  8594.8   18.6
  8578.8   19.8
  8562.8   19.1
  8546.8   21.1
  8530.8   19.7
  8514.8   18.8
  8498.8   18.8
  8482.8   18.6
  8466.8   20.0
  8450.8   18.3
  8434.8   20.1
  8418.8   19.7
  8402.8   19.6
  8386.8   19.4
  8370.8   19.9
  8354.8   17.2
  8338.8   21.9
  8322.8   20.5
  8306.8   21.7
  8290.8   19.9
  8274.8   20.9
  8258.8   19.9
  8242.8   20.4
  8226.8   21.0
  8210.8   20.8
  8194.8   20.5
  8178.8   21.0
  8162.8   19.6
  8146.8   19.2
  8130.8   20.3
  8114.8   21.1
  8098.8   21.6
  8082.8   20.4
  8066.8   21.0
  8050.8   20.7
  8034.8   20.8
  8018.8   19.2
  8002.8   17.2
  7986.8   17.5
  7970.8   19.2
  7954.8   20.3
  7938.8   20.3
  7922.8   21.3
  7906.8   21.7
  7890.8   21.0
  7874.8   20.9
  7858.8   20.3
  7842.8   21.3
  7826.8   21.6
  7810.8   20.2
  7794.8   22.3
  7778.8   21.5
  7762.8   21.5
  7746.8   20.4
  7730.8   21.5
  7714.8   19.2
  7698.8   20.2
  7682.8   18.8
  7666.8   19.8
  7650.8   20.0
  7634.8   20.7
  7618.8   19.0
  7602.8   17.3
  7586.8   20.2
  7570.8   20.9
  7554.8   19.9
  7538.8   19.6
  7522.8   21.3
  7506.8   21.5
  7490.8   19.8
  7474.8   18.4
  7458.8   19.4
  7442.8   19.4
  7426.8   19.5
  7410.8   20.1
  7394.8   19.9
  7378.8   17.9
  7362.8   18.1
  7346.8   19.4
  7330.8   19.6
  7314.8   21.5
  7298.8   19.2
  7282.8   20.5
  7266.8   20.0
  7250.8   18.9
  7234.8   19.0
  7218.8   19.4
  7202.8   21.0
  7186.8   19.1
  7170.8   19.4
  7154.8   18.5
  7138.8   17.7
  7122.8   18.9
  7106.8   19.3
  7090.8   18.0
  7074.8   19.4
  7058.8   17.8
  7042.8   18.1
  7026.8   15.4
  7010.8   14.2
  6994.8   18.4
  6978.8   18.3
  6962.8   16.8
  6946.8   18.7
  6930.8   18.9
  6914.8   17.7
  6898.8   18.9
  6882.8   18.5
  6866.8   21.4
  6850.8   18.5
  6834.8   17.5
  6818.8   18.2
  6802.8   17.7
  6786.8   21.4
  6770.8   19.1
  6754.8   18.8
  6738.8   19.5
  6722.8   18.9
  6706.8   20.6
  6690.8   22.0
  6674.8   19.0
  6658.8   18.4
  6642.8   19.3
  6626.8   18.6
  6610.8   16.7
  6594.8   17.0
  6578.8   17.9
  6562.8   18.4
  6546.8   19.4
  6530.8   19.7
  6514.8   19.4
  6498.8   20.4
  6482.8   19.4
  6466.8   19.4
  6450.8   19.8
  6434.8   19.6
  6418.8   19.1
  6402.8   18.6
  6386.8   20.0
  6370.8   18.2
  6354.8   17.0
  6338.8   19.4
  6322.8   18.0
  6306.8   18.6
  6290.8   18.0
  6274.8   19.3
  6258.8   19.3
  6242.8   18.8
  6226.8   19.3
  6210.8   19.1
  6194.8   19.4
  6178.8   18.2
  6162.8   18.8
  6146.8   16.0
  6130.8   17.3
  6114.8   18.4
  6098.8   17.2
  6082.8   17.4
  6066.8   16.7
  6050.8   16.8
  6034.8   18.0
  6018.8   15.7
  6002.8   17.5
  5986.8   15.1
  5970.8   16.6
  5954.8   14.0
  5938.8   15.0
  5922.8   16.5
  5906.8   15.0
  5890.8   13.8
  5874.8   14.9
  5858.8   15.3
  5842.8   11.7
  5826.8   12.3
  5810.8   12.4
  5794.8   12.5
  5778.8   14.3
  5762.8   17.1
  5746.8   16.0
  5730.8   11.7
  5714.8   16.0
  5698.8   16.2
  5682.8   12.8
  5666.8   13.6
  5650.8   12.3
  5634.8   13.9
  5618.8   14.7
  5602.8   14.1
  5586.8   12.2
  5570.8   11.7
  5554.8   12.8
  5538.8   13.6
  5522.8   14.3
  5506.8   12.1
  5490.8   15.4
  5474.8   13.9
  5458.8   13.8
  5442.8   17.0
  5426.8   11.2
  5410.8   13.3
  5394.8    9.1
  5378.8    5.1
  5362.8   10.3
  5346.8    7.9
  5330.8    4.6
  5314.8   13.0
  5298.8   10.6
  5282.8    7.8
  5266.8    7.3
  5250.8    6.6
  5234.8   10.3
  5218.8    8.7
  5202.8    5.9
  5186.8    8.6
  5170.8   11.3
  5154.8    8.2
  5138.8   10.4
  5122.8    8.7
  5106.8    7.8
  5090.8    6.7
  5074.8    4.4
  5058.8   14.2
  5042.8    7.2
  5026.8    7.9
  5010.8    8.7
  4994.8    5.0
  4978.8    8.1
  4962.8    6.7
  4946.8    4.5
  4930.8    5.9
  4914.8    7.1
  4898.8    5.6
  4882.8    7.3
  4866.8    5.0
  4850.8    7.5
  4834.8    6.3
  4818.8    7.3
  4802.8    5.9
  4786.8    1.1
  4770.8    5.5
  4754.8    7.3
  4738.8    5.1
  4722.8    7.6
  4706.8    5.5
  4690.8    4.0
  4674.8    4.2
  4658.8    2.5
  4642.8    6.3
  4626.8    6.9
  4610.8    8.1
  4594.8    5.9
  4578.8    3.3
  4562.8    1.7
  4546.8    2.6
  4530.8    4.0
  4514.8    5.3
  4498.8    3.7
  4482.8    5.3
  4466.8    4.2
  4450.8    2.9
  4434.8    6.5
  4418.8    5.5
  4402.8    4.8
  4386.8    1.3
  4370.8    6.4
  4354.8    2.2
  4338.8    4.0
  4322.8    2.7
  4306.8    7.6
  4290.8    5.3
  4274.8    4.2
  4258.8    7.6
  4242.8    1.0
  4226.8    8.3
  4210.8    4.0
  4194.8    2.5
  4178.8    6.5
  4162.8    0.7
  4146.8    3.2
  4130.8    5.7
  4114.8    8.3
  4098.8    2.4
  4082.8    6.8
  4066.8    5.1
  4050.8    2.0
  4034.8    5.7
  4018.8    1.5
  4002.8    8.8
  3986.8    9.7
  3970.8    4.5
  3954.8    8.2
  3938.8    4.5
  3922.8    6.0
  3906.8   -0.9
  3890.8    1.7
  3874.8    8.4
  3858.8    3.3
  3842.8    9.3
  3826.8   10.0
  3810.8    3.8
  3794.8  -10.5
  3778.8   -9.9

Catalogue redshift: 0.356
